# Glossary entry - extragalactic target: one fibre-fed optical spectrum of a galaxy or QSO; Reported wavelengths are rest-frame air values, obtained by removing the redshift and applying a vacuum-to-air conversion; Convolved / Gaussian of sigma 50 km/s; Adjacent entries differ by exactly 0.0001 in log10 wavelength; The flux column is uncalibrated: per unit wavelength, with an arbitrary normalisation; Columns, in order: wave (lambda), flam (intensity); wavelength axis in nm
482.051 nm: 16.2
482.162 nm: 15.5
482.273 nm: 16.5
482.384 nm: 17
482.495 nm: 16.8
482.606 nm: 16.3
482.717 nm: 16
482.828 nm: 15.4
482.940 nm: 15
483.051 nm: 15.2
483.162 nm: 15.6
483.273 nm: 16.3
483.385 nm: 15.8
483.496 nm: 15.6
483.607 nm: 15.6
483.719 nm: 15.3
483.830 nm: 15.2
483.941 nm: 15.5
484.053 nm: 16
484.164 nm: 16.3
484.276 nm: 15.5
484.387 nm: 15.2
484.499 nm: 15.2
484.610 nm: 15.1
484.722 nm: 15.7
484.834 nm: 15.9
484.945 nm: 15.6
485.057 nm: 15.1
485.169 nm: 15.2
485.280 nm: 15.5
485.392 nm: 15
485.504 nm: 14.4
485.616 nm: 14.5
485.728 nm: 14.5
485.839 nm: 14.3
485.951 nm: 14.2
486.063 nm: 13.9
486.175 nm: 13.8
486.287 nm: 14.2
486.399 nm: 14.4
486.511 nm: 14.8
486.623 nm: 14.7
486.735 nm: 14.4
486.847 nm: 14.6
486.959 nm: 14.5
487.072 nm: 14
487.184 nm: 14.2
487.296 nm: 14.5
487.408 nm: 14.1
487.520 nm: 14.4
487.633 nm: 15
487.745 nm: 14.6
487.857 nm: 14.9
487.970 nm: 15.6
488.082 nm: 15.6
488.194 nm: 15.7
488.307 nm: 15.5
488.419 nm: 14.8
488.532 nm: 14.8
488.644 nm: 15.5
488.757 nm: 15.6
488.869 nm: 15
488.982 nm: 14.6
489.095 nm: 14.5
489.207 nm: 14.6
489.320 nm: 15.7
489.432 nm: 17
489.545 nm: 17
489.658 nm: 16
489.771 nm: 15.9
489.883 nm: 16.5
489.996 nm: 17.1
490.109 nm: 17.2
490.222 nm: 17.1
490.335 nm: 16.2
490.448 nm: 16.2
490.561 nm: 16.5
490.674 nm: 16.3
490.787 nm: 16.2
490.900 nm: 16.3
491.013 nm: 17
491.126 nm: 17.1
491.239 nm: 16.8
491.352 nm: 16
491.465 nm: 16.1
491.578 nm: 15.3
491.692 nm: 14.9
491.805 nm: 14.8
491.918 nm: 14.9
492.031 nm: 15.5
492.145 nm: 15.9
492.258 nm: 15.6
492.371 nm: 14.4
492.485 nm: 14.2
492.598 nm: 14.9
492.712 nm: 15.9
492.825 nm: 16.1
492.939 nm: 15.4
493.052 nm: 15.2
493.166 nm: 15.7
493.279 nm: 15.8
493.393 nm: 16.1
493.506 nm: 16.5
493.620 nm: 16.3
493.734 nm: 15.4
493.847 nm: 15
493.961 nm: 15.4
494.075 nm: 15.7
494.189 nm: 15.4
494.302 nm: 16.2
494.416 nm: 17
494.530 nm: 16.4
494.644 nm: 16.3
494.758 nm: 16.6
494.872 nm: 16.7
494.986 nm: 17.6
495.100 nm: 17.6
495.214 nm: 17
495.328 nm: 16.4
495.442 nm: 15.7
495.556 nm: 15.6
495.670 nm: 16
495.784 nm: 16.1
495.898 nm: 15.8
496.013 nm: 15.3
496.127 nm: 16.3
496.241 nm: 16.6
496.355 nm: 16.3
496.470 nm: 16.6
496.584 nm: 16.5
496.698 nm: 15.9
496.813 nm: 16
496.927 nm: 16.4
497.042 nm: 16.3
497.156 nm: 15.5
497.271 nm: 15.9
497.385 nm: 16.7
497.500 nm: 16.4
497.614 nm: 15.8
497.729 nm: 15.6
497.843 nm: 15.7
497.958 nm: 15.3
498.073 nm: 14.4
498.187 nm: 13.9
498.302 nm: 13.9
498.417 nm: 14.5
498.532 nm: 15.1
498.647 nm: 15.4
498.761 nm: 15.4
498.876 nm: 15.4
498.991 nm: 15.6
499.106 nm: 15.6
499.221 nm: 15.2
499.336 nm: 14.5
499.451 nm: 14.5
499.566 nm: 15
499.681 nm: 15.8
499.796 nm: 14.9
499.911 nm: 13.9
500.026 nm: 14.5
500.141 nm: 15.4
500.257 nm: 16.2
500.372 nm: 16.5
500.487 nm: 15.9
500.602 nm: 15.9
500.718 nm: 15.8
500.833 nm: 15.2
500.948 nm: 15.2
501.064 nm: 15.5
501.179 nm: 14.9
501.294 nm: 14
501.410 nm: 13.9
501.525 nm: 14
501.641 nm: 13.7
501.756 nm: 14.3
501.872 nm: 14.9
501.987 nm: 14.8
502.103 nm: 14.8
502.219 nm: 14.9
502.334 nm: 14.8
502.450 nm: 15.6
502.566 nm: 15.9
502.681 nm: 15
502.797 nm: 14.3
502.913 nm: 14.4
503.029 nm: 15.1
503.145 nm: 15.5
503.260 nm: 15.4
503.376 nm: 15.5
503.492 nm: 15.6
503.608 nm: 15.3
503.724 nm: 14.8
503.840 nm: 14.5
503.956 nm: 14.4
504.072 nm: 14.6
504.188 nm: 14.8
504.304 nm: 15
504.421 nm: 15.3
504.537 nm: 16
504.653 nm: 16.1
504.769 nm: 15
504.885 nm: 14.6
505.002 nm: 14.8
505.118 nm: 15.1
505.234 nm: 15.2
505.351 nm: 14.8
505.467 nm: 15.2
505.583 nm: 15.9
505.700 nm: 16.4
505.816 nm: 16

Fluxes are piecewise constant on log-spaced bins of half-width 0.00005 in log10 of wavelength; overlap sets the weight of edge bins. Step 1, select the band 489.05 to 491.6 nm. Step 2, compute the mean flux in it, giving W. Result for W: 16.3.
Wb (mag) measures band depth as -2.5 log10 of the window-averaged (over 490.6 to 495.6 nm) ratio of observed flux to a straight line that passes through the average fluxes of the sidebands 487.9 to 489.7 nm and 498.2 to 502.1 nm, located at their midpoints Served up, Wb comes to -0.05 mag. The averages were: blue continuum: 15.5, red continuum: 15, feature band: 15.9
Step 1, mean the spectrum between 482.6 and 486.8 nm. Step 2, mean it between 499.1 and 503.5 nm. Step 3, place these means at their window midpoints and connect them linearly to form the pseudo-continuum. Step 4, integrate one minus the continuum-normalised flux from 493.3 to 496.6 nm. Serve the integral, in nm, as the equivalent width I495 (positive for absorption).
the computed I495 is -0.25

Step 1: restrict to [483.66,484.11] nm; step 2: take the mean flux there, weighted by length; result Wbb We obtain 15.5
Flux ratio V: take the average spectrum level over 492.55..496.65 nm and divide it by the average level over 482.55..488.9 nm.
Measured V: 1.1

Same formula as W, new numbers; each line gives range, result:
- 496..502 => 15.3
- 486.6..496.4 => 15.7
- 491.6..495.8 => 15.8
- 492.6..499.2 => 15.9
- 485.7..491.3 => 15.4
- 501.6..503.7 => 15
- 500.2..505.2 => 15.1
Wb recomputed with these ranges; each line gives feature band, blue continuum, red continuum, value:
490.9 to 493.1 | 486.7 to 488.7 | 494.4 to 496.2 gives 0.007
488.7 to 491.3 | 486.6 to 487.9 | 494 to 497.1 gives -0.076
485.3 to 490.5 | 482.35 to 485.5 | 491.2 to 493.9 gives 0.032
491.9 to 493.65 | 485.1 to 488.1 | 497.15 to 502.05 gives -0.049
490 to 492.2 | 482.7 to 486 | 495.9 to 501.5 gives -0.053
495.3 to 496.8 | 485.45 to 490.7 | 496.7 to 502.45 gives -0.062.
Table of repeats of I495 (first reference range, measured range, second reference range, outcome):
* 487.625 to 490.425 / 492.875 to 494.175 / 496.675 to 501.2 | -0.010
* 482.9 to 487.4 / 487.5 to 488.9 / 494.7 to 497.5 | 0.017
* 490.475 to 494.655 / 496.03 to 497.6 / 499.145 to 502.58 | -0.085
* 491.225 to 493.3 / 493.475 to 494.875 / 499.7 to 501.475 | -0.062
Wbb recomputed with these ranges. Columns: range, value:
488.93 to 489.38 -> 14.9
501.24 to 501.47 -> 13.9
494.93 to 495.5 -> 16.9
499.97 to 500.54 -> 15.7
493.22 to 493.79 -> 16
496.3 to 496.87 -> 16.2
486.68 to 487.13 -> 14.4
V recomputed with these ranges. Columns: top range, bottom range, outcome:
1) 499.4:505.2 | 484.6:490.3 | 0.99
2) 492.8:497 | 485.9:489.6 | 1.08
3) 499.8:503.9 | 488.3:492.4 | 0.95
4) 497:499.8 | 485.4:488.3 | 1.05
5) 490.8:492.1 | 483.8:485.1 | 1.02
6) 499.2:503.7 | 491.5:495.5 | 0.95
